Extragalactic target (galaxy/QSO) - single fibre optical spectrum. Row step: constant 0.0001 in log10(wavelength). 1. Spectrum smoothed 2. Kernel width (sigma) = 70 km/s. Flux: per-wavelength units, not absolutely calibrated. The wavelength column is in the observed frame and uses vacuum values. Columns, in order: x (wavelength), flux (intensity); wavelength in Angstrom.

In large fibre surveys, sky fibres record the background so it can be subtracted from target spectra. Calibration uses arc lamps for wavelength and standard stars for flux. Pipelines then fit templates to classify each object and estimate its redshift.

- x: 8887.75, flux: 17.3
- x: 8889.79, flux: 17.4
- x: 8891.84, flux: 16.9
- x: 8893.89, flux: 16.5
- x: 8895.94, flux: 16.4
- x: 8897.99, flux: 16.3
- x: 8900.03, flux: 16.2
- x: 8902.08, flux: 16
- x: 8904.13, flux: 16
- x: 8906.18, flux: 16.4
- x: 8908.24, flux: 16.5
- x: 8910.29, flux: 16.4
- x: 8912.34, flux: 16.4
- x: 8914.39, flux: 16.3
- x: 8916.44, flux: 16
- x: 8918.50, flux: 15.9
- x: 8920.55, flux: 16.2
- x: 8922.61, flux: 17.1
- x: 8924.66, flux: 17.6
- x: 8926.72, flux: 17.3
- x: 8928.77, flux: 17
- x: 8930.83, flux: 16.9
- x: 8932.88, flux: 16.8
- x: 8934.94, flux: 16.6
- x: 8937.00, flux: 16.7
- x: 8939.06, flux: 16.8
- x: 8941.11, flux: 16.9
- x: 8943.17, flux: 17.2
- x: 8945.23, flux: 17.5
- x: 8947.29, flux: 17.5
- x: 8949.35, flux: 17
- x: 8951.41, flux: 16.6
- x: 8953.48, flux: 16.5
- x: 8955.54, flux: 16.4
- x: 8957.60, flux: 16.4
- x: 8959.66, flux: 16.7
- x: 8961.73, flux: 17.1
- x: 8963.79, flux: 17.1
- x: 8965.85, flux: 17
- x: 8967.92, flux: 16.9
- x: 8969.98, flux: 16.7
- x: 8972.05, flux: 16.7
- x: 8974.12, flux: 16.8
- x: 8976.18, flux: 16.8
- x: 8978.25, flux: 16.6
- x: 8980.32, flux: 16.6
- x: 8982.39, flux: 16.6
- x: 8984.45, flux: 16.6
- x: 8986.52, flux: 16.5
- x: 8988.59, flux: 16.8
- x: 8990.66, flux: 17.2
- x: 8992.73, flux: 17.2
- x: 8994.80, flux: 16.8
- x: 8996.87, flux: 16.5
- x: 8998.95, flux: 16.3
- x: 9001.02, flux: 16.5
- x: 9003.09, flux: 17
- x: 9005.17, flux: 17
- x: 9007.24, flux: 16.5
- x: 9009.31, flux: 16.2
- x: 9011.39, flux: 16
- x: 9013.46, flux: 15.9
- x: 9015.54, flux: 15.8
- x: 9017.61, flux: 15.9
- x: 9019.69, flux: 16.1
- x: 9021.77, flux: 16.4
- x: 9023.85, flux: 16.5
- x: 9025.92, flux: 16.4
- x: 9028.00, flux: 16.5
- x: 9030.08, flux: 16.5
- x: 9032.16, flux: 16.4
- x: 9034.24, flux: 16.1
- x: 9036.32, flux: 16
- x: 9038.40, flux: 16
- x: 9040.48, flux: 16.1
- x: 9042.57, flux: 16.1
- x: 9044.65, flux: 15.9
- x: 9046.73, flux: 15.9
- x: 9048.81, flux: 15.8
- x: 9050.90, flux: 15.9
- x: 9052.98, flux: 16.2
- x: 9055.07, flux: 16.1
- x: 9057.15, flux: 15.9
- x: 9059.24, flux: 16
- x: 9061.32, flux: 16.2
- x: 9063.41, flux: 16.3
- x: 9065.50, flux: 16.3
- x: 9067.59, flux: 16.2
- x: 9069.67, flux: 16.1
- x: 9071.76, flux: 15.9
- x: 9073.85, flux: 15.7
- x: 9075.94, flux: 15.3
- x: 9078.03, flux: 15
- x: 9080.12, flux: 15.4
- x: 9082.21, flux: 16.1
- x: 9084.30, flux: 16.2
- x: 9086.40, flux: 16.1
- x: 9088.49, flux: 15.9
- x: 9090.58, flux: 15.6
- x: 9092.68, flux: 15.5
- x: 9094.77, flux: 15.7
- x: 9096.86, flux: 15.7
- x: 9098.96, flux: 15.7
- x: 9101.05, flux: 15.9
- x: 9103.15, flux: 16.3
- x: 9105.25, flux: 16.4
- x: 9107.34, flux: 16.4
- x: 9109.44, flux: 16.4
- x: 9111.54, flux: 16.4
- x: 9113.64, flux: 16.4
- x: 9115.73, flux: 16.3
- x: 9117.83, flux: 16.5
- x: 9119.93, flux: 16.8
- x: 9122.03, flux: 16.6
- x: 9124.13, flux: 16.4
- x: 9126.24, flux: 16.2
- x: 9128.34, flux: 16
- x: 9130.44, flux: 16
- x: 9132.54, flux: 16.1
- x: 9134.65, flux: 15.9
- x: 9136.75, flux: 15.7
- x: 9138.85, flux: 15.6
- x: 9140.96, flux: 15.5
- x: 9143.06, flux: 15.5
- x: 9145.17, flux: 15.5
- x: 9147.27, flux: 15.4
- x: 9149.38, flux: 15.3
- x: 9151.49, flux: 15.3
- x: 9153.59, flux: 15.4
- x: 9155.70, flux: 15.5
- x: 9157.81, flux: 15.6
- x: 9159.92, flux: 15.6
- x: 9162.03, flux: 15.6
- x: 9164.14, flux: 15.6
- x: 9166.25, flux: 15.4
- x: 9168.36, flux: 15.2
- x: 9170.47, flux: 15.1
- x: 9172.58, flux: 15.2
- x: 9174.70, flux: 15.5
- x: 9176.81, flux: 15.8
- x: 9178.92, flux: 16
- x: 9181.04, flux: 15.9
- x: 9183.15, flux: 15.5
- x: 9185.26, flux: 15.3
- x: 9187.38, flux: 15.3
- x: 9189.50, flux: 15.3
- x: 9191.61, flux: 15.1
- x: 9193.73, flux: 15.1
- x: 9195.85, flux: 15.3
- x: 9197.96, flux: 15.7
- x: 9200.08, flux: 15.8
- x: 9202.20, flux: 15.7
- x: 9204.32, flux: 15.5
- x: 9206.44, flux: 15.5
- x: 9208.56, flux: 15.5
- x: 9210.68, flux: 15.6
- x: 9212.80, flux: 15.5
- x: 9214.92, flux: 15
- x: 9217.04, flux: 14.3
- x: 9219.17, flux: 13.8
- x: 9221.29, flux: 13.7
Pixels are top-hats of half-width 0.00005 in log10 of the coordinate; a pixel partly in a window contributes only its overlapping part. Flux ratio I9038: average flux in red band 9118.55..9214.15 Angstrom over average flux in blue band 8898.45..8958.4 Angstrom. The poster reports 0.94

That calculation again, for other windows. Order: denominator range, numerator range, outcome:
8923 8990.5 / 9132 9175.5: 0.92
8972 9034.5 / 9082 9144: 0.97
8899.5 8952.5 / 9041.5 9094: 0.95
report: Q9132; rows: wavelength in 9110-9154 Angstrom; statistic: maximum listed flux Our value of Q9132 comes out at 16.8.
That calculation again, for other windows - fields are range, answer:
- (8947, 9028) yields 17.5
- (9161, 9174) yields 15.6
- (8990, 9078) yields 17.2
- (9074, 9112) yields 16.4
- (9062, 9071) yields 16.3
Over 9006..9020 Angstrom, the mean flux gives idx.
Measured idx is 16.1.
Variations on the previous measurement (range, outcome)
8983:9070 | 16.3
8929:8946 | 16.9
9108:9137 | 16.3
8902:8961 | 16.7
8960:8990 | 16.8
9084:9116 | 16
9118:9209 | 15.6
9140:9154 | 15.4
